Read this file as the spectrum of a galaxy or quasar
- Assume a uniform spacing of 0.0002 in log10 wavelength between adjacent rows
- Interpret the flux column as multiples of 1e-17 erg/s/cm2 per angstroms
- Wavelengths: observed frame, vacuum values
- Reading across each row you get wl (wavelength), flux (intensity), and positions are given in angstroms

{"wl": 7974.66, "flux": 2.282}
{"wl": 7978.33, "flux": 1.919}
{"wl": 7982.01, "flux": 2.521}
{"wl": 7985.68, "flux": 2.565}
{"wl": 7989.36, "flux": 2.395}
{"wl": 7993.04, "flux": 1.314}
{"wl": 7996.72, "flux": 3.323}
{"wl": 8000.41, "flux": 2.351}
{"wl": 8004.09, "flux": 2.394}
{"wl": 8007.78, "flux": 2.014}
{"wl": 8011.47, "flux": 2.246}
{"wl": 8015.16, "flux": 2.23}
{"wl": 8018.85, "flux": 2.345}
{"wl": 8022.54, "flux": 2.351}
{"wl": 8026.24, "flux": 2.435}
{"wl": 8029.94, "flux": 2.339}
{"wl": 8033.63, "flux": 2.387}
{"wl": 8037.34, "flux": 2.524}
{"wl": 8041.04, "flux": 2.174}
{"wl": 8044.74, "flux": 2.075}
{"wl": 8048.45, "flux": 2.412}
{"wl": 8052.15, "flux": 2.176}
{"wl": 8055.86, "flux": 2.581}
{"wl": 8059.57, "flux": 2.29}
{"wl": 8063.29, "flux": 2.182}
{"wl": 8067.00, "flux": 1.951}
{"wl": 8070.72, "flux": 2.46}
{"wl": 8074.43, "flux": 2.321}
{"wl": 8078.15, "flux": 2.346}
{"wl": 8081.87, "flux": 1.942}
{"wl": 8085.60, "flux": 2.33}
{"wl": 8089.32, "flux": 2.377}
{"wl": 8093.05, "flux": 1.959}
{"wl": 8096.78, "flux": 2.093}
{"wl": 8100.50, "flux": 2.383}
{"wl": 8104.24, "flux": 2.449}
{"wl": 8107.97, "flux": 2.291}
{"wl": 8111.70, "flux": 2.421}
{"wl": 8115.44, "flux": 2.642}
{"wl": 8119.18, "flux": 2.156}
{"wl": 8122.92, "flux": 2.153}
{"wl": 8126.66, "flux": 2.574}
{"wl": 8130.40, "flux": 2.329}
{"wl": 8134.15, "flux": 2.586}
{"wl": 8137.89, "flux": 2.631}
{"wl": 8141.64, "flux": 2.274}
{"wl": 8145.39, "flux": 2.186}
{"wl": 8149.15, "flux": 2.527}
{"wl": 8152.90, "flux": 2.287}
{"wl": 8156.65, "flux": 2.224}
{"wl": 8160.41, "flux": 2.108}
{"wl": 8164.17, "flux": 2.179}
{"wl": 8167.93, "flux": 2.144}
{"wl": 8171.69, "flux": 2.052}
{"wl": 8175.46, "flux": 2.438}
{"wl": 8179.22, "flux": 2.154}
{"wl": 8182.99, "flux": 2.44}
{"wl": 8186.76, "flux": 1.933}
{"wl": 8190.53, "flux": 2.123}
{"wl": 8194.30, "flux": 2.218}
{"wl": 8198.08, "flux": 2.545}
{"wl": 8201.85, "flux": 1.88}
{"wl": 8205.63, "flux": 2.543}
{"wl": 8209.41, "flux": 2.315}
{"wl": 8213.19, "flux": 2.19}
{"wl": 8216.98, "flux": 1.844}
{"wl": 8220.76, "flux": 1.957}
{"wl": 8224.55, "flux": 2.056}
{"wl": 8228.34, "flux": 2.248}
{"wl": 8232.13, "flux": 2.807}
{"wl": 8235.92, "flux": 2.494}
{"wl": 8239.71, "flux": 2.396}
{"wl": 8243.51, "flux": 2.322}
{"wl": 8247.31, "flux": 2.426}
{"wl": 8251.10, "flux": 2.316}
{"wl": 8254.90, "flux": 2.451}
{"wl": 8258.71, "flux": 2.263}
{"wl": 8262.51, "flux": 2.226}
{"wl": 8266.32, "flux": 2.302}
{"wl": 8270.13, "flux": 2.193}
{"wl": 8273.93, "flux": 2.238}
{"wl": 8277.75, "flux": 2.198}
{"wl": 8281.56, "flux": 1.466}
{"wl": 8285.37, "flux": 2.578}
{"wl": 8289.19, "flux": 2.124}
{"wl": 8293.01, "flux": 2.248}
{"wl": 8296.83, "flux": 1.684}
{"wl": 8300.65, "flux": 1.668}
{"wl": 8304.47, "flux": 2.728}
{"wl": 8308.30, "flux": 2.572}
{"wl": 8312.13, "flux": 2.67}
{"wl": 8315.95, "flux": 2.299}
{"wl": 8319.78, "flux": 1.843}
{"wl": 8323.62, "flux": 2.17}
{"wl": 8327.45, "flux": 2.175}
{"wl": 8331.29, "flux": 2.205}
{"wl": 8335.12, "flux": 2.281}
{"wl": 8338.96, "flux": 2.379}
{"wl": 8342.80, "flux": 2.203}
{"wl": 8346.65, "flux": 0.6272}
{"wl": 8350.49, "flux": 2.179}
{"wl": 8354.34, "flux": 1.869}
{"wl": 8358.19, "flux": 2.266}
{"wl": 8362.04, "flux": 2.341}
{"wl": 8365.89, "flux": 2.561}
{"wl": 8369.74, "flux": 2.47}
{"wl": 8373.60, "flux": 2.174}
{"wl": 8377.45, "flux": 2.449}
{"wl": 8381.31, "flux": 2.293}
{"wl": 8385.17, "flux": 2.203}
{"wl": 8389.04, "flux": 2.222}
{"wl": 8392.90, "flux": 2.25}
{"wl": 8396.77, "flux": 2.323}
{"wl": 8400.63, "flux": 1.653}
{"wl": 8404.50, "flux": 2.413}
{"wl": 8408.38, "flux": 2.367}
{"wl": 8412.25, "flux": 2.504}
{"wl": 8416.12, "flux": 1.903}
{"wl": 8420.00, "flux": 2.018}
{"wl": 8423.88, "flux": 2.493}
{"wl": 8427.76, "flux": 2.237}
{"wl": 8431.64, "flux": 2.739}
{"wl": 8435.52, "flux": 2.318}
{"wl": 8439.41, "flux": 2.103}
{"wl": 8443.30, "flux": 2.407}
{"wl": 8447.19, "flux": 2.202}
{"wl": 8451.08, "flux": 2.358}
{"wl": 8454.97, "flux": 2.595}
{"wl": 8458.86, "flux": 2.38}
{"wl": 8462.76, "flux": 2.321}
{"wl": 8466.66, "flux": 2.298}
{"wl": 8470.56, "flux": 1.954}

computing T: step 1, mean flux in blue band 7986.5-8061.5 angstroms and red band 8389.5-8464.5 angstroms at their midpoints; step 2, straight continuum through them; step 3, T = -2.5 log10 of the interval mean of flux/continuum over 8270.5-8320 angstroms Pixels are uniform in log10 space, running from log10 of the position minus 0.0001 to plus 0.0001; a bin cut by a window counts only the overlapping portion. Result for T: 0.05 mag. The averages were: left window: 2.32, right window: 2.29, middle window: 2.19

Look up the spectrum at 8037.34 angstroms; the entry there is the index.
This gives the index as 2.524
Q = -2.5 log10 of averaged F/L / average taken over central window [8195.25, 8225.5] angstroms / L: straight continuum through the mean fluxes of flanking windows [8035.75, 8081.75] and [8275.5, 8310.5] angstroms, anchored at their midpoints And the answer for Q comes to 0.011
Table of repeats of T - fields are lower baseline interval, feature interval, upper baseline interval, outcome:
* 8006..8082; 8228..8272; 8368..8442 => -0.05 mag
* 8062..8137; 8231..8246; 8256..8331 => -0.12 mag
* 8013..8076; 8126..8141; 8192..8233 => -0.11 mag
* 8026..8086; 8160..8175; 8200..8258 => 0.06 mag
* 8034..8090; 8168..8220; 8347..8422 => 0.02 mag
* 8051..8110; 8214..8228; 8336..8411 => 0.11 mag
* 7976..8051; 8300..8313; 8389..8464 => -0.07 mag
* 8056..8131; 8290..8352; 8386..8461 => 0.08 mag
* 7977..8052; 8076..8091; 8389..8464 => 0.03 mag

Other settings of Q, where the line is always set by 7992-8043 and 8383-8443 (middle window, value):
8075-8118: 0.01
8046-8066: 0.01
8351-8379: -0.02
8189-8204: 0.05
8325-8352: 0.13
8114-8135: -0.04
